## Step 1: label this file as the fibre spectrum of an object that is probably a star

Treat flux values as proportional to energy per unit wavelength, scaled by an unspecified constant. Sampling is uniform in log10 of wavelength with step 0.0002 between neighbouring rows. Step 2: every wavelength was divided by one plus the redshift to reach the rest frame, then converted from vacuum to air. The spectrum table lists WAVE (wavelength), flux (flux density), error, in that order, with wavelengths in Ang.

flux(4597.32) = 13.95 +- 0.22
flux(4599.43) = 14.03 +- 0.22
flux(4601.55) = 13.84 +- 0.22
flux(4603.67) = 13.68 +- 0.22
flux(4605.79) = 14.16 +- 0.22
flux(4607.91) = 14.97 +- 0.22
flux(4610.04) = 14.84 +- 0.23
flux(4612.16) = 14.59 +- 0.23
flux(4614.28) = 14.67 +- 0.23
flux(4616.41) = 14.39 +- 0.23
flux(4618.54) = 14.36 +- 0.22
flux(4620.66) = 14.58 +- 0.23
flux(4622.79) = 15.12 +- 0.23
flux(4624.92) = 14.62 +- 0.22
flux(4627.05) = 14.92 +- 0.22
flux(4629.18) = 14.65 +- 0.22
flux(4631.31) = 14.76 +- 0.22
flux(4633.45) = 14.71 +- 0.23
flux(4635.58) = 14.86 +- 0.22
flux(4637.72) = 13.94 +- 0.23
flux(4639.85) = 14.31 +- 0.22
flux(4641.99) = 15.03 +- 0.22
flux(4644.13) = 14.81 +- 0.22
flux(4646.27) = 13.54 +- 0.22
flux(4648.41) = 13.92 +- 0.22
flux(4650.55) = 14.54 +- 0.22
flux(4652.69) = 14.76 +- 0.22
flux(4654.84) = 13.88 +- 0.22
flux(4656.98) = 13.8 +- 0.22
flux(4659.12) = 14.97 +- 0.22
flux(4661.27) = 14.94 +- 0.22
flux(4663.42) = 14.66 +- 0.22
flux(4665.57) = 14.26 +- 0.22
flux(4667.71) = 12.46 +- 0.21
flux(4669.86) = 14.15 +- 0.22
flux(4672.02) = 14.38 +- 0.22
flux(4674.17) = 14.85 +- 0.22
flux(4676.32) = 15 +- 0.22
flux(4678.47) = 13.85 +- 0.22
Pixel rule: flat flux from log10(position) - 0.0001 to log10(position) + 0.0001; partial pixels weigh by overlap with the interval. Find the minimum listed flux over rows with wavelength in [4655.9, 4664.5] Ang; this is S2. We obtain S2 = 13.8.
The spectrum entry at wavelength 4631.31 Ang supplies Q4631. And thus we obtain 14.76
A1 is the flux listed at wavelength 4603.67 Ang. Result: 13.68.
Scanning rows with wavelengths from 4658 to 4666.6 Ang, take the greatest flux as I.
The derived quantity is 14.97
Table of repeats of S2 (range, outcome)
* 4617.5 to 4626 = 14.36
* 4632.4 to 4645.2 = 13.94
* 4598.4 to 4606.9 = 13.68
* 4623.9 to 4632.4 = 14.62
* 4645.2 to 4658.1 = 13.54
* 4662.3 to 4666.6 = 14.26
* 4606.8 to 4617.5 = 14.39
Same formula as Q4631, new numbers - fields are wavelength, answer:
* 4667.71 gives 12.46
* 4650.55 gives 14.54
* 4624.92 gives 14.62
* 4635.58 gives 14.86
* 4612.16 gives 14.59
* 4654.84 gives 13.88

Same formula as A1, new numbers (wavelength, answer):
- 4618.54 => 14.36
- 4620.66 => 14.58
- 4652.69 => 14.76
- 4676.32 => 15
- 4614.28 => 14.67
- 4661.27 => 14.94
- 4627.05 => 14.92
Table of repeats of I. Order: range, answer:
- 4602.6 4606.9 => 14.16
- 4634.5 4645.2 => 15.03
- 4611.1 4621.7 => 14.67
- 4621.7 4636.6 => 15.12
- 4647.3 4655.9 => 14.76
